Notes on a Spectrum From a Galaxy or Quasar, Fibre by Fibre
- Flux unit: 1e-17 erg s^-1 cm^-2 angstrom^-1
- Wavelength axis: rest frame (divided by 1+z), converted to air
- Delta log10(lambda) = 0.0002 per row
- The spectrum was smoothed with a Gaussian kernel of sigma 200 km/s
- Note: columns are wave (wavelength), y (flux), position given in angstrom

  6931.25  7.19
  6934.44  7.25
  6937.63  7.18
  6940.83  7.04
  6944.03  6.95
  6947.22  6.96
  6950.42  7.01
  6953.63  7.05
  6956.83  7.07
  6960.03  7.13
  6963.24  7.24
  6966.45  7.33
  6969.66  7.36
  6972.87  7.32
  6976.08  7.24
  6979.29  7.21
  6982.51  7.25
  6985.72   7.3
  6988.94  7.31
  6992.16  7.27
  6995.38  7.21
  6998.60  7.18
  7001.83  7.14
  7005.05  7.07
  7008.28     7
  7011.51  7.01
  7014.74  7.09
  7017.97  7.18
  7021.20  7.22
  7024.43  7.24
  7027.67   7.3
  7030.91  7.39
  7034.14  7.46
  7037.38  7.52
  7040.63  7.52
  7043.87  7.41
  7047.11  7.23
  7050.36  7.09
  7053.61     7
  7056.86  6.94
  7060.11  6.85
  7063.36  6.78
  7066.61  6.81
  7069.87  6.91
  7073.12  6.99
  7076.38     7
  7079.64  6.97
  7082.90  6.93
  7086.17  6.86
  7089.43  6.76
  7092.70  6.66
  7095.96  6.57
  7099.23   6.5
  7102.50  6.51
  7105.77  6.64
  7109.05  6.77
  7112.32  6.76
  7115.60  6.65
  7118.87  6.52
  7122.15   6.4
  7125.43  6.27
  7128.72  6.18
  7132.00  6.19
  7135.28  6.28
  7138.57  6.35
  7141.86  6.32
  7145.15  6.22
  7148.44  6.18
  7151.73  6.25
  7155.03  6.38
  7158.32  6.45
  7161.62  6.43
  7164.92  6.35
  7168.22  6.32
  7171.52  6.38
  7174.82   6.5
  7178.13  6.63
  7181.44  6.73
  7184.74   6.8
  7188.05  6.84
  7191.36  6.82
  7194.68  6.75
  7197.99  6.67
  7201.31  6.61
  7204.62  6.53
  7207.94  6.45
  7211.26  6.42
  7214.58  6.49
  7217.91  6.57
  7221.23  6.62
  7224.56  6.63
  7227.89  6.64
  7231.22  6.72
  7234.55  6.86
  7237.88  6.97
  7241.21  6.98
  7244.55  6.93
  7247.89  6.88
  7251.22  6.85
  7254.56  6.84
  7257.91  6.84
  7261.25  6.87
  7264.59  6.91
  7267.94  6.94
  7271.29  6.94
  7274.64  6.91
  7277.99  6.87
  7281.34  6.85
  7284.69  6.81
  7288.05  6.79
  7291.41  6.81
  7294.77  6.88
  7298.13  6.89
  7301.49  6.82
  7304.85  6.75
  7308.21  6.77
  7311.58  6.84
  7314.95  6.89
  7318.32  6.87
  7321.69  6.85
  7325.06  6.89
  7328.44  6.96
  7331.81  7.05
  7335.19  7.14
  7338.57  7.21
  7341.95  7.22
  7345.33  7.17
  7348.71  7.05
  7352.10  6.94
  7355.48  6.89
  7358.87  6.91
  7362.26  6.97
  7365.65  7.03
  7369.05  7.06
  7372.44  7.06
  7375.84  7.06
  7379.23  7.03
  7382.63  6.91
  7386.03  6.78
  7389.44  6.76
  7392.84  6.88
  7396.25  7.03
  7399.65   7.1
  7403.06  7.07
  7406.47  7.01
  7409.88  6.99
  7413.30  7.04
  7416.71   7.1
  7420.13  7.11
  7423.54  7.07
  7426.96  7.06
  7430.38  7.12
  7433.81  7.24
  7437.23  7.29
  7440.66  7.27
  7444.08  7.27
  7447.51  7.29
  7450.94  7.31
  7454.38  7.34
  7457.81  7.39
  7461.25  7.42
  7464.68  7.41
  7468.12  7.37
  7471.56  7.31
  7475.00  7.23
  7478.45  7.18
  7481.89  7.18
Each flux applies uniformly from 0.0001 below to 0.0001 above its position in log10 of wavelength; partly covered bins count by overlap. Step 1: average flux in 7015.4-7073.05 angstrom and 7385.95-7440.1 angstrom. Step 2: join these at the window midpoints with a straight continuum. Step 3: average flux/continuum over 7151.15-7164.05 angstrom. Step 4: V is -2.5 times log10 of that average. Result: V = 0.12 mag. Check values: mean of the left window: 7.16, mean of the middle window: 6.38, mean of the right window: 7.05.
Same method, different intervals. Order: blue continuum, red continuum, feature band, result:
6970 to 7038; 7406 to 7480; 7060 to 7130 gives 0.084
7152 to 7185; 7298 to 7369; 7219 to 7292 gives -0.017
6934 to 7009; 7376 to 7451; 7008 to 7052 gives -0.017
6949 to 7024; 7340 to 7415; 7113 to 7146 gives 0.123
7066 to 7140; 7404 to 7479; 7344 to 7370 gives 0.011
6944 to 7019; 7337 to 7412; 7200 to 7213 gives 0.091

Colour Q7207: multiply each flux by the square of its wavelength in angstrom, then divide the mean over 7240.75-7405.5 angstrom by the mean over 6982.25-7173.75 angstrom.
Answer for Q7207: 1.09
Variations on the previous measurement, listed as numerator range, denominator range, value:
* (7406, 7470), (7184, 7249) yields 1.14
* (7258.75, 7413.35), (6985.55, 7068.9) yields 1.06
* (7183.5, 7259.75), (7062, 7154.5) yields 1.06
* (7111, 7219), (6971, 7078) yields 0.94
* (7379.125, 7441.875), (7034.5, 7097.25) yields 1.11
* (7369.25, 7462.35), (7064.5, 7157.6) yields 1.18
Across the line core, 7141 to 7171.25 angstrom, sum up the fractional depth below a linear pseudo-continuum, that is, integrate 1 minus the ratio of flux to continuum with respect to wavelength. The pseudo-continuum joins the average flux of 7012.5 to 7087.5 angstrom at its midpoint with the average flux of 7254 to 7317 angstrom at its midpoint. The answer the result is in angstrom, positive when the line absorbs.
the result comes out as 2.9 angstrom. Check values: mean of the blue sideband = 7.12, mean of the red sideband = 6.85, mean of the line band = 6.33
